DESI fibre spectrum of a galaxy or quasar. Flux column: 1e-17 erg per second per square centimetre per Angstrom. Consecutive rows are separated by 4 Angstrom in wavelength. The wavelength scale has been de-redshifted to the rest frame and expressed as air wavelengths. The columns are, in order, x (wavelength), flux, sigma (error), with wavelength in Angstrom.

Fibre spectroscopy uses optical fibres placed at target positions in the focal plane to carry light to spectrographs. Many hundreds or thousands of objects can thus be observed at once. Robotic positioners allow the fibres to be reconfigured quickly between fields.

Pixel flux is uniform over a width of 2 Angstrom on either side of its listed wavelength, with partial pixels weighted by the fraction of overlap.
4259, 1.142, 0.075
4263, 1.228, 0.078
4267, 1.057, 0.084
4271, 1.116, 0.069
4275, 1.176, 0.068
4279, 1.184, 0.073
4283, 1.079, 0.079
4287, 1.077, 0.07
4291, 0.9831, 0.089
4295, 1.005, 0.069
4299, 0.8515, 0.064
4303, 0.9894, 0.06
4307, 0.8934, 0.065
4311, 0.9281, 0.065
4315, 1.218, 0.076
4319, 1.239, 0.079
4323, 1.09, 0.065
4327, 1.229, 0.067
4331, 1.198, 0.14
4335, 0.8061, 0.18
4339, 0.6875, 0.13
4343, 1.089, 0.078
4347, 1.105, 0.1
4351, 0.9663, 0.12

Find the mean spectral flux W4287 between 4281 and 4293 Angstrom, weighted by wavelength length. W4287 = 1.05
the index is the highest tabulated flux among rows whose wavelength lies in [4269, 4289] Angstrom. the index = 1.184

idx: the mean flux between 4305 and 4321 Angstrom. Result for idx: 1.07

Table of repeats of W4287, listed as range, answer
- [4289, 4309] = 0.944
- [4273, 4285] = 1.15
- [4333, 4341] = 0.747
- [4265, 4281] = 1.13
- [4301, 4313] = 0.937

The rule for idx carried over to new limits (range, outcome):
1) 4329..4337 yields 1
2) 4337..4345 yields 0.888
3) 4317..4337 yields 1.11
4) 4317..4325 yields 1.16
